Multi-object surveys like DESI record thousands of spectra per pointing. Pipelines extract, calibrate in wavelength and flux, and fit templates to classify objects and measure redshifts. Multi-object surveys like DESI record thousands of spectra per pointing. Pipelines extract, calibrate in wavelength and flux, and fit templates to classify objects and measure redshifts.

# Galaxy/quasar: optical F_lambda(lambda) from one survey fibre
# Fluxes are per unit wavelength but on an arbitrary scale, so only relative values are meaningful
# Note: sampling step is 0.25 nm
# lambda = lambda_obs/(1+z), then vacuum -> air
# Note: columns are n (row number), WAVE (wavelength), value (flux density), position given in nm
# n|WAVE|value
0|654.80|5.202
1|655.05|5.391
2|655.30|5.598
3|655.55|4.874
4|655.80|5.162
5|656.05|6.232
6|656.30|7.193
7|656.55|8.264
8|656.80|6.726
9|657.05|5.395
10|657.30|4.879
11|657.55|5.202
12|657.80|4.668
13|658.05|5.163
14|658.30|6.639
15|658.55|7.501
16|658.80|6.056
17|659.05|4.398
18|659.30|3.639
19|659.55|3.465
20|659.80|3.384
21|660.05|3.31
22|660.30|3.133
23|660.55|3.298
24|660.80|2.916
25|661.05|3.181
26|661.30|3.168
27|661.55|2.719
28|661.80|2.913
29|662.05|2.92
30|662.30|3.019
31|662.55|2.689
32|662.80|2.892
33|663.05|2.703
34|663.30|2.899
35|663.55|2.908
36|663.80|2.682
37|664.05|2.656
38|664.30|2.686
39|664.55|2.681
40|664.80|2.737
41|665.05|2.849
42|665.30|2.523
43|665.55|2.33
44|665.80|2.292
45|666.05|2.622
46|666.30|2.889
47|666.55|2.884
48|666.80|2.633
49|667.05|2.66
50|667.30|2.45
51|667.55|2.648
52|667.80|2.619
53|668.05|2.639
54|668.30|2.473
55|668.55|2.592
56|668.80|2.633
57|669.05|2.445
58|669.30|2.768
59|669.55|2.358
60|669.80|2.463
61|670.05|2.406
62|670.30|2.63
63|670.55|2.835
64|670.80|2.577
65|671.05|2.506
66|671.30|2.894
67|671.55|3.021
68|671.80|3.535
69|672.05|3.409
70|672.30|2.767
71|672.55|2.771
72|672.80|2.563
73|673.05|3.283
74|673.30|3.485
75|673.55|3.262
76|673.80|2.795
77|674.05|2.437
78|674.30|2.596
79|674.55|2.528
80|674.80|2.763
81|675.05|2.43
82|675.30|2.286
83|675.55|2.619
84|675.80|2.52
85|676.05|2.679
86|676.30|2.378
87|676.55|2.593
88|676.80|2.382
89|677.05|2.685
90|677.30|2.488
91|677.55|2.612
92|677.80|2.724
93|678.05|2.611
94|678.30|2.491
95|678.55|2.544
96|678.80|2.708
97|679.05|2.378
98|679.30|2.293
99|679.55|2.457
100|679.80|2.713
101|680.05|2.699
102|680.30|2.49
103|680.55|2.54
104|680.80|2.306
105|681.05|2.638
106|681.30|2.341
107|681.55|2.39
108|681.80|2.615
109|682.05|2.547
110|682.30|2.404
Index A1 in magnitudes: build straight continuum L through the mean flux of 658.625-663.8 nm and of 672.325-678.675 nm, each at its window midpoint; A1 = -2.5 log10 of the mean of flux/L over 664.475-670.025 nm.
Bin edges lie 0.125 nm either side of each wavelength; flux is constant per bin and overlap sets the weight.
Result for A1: 0.17 mag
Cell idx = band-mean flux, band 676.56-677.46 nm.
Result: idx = 2.53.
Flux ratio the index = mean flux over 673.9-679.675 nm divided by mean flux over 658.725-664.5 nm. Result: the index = 0.80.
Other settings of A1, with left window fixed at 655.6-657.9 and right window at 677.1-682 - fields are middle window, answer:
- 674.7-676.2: 0.230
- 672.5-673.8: 0.140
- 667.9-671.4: 0.476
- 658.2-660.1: 0.162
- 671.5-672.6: 0.170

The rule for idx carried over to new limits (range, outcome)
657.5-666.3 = 3.43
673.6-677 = 2.56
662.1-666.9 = 2.72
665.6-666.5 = 2.6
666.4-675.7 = 2.72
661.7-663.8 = 2.86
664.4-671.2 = 2.6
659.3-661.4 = 3.26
